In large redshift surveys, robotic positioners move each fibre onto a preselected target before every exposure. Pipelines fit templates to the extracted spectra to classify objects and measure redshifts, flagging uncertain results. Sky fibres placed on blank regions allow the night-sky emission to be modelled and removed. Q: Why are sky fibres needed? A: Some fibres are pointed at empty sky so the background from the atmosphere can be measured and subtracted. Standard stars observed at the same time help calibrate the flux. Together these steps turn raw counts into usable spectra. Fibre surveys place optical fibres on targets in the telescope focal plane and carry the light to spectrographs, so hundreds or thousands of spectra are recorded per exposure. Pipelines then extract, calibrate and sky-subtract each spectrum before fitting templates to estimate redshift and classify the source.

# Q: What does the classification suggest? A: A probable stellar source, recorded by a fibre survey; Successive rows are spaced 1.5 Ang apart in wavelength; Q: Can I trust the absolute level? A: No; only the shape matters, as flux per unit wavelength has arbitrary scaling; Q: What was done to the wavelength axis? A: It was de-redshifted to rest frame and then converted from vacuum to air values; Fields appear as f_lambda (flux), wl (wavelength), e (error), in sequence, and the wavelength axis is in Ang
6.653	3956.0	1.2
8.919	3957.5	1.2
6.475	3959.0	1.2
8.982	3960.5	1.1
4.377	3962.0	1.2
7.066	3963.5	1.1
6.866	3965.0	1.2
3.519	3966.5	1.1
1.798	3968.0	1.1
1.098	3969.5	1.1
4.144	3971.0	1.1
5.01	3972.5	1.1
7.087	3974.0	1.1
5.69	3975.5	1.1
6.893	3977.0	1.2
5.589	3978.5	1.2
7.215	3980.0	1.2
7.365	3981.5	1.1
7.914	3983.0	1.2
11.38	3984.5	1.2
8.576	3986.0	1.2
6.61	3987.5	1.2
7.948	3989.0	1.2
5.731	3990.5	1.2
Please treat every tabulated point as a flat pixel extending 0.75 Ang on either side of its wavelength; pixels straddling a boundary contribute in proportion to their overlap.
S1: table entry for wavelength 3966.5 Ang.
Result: 3.519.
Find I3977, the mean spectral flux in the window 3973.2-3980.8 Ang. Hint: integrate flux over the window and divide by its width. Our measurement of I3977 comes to 6.49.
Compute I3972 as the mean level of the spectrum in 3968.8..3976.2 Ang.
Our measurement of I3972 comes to 4.62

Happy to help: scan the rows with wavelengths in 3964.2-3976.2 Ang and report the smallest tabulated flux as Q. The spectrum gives 1.098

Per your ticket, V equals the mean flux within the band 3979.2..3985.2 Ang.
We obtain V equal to 8.42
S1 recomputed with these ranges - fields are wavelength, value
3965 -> 6.866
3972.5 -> 5.01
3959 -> 6.475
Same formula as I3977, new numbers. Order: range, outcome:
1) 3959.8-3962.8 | 6.65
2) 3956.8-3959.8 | 7.7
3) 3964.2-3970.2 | 3.37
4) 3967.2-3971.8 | 2.39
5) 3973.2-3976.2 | 6.38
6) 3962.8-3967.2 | 5.83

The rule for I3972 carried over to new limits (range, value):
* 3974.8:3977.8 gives 6.29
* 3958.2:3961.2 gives 7.73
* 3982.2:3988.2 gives 8.63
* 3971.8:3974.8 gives 6.06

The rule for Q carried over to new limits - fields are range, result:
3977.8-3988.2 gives 5.589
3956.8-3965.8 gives 4.377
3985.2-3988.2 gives 6.61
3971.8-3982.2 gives 5.01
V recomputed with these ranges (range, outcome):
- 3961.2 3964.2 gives 5.75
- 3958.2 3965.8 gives 6.75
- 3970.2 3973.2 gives 4.51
